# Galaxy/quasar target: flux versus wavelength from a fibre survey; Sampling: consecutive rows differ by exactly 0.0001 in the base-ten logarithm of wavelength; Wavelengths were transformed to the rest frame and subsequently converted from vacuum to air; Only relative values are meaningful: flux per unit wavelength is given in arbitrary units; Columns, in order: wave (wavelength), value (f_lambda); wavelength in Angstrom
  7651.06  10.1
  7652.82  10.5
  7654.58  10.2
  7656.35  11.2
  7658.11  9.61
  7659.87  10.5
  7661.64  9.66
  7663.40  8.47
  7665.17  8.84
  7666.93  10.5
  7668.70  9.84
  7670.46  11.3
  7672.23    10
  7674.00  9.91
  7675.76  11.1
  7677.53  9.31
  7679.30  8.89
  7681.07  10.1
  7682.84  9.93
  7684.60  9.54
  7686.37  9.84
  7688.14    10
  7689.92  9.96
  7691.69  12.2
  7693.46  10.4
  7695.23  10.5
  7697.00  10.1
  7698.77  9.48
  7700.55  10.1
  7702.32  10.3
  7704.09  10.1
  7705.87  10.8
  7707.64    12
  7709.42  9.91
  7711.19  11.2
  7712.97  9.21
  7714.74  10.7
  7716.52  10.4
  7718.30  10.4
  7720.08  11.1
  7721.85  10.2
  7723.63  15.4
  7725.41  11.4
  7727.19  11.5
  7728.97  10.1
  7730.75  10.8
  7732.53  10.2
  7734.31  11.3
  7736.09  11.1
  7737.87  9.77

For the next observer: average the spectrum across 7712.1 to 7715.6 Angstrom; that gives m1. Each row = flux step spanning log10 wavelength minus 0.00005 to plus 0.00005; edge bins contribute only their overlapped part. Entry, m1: 9.97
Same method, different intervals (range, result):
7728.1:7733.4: 10.4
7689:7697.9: 10.6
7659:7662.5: 10.1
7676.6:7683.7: 9.56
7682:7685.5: 9.76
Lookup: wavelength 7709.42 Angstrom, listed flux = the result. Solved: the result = 9.91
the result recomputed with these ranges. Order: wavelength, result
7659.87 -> 10.5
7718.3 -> 10.4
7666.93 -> 10.5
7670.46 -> 11.3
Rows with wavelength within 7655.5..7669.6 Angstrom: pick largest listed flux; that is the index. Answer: 11.2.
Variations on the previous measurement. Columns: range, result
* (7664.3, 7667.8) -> 10.5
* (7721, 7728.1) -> 15.4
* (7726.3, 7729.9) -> 11.5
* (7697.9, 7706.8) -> 10.8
